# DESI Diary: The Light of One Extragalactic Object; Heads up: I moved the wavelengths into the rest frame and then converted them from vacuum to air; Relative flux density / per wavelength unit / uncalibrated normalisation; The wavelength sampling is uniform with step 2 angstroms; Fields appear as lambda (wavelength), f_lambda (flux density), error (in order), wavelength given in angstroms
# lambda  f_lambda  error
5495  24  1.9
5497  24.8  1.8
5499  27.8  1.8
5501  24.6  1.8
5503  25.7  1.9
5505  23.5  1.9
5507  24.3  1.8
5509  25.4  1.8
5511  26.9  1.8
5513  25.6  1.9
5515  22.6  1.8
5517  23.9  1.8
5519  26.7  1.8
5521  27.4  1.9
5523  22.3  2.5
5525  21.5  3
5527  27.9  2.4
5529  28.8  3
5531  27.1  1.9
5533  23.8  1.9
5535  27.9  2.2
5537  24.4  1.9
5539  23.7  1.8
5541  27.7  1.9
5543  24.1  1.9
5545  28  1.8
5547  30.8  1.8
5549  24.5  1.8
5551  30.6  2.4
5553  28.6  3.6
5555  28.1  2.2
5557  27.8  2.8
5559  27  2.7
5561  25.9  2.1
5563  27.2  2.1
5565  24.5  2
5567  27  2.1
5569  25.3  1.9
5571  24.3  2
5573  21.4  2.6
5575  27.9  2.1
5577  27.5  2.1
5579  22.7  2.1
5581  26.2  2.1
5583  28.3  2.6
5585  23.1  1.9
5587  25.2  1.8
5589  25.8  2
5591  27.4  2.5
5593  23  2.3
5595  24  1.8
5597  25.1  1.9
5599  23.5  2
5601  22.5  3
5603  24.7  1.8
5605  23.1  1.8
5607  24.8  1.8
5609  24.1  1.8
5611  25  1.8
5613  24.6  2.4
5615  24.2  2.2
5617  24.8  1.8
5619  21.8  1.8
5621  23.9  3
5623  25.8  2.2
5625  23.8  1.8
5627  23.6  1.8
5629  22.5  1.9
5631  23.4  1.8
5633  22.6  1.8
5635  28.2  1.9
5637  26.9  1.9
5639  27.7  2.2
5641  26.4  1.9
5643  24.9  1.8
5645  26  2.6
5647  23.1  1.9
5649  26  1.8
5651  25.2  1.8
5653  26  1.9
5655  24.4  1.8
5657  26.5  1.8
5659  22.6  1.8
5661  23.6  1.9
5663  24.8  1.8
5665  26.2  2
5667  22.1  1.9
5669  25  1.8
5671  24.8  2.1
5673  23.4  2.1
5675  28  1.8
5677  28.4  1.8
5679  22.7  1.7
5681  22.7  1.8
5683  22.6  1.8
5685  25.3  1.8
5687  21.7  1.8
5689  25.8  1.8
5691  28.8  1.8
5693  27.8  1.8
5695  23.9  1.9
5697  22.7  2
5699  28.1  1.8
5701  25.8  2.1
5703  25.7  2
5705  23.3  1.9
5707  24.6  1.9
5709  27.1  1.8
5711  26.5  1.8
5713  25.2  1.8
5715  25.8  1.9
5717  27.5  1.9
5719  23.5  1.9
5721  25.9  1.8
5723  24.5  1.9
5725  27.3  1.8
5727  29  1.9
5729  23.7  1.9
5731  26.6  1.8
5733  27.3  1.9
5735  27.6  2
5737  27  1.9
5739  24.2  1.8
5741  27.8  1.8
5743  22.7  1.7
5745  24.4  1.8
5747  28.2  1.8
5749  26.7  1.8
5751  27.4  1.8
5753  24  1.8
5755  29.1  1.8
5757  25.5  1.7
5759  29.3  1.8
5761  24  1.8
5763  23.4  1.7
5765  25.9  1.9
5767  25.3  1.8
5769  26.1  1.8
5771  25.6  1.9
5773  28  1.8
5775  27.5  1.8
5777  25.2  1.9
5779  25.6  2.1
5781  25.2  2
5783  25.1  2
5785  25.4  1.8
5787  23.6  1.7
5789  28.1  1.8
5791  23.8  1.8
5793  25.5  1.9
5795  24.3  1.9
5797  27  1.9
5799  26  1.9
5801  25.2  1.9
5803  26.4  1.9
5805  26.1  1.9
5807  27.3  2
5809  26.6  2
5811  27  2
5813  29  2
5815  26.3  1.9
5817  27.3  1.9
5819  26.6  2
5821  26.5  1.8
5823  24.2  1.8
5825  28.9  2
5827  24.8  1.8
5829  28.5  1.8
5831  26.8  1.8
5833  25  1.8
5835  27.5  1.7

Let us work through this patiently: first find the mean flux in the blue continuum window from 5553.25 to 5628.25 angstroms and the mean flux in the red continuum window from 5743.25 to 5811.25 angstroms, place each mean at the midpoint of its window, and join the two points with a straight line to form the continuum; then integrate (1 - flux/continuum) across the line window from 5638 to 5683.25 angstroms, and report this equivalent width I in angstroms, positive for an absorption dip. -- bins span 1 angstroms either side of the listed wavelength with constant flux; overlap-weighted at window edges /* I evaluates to 0.74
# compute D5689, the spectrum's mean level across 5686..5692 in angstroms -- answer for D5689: 25.4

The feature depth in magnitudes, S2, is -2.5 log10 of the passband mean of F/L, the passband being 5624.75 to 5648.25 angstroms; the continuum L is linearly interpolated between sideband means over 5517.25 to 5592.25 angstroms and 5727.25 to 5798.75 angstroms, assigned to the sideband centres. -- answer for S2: 0.05 mag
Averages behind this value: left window 26.1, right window 25.9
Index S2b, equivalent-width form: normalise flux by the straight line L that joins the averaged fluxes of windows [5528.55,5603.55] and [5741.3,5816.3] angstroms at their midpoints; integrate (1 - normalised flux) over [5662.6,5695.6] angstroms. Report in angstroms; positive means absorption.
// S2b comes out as 1.29 angstroms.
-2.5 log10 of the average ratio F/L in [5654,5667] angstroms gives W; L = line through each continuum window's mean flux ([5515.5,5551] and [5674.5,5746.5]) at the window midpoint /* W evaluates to 0.05 mag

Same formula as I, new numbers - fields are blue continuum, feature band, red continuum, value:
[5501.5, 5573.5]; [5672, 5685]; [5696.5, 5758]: 0.6 angstroms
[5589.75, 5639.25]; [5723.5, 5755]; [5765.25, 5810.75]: -1.1 angstroms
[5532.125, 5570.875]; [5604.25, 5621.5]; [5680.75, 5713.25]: 1.3 angstroms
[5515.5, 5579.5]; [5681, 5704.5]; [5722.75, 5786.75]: 0.9 angstroms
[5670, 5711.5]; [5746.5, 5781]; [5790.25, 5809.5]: -0.8 angstroms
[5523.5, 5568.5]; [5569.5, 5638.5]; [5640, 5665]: 3.0 angstroms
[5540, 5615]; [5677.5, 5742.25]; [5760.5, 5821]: 0.7 angstroms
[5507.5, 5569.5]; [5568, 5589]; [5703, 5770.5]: 0.8 angstroms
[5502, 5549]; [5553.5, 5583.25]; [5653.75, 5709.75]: -0.7 angstroms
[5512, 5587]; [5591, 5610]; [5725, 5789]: 1.4 angstroms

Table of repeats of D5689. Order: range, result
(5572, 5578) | 25.6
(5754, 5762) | 27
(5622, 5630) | 23.9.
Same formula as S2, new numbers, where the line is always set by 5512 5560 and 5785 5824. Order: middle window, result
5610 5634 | 0.104 mag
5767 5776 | -0.020 mag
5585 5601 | 0.071 mag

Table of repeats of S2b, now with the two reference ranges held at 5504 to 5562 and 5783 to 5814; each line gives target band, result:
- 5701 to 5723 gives 0.5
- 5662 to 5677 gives 0.5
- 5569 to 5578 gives 0.3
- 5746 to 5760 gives -0.6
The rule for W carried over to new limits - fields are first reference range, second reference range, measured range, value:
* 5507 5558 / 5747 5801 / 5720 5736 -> -0.02 mag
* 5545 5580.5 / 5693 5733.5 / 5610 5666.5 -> 0.06 mag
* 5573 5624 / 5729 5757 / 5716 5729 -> 0.00 mag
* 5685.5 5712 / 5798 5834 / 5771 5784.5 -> 0.01 mag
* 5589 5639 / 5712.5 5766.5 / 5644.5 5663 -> 0.01 mag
